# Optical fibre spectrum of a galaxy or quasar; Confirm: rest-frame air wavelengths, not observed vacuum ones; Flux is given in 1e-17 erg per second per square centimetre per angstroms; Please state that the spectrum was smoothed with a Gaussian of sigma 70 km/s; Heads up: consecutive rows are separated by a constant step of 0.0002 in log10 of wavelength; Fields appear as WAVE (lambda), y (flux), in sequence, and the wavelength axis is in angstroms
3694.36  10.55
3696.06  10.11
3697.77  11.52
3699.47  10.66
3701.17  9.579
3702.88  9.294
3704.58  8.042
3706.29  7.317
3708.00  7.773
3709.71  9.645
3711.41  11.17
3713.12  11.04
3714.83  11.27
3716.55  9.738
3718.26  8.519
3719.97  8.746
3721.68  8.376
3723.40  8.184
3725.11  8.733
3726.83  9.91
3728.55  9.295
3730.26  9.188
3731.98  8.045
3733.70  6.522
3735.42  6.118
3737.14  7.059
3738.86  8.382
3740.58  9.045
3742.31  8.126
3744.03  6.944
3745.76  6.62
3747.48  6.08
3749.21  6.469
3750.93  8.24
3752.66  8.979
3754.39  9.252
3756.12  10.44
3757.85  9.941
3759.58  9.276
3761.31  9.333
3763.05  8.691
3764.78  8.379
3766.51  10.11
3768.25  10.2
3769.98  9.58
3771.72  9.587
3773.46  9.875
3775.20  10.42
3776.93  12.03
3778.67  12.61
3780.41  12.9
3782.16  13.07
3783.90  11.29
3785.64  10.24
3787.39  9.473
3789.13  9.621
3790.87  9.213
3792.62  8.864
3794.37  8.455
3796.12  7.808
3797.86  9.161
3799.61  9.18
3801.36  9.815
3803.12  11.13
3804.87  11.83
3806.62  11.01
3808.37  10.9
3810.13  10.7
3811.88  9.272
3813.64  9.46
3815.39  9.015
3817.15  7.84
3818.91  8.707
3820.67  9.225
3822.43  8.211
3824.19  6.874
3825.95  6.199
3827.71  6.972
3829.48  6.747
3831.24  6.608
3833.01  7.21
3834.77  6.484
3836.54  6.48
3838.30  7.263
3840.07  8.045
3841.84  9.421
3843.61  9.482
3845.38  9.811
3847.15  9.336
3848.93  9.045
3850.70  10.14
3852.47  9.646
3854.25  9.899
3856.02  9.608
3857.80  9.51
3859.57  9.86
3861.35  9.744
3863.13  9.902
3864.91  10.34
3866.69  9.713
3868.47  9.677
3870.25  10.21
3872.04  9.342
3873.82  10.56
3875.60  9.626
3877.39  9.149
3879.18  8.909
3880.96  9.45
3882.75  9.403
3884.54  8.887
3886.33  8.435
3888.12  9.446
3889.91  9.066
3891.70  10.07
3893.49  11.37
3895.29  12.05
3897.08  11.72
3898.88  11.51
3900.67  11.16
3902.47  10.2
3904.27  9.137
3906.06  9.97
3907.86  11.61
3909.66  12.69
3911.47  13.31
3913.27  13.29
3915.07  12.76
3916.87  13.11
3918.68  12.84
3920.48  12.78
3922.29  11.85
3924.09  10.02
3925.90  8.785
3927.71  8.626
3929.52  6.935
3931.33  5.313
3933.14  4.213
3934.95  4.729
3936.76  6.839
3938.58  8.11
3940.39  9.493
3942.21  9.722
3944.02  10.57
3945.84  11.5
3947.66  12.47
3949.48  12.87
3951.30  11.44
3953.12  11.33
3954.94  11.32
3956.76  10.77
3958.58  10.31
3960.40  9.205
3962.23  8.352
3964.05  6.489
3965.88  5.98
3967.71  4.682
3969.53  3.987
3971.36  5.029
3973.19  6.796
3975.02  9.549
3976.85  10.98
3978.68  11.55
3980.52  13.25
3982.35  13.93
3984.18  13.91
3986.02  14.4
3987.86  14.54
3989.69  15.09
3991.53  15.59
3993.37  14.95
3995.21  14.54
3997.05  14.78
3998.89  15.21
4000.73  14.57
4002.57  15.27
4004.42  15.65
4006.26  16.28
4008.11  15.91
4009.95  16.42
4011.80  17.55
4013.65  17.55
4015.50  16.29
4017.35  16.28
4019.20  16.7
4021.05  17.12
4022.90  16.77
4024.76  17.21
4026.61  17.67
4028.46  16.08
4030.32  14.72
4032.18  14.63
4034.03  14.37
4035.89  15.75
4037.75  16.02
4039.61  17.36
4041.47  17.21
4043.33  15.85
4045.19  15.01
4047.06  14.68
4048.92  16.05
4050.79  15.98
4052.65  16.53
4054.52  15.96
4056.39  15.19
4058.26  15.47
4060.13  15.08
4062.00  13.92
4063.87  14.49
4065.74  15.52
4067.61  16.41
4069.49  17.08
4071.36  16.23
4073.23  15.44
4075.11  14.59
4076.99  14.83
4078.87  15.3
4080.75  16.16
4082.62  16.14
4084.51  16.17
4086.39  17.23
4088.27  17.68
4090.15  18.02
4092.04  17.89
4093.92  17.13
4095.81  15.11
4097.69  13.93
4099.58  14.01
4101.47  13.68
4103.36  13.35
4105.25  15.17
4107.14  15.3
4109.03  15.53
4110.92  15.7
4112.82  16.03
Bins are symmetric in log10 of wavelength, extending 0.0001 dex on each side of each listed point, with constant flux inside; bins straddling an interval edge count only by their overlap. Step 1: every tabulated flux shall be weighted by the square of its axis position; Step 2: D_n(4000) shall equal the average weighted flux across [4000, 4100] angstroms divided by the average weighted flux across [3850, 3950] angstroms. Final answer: 1.7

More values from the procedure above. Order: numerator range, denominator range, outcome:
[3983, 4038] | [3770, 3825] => 1.77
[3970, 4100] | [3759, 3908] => 1.77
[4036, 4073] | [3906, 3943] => 1.71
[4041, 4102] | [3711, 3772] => 2.14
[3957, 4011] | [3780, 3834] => 1.43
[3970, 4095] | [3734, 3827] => 1.88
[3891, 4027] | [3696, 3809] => 1.41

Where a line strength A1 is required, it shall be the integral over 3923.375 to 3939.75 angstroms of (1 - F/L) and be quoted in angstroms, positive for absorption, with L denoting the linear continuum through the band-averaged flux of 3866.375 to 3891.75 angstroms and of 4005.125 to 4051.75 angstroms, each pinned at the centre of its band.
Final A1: 6.56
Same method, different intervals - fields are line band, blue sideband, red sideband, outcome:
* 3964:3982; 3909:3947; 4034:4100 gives 5.75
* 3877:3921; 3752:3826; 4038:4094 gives 4.91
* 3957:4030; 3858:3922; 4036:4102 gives 2.71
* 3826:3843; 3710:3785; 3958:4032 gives 5.50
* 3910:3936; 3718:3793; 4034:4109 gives 5.45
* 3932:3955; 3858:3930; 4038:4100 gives 4.89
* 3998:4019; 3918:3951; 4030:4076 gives -4.54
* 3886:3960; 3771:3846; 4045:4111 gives 9.83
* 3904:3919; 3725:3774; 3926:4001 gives -3.49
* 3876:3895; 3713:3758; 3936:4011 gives 1.66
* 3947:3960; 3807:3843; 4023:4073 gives 1.19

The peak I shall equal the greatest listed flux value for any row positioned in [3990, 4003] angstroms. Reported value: 15.59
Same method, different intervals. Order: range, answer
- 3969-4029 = 17.67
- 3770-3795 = 13.07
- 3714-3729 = 11.27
